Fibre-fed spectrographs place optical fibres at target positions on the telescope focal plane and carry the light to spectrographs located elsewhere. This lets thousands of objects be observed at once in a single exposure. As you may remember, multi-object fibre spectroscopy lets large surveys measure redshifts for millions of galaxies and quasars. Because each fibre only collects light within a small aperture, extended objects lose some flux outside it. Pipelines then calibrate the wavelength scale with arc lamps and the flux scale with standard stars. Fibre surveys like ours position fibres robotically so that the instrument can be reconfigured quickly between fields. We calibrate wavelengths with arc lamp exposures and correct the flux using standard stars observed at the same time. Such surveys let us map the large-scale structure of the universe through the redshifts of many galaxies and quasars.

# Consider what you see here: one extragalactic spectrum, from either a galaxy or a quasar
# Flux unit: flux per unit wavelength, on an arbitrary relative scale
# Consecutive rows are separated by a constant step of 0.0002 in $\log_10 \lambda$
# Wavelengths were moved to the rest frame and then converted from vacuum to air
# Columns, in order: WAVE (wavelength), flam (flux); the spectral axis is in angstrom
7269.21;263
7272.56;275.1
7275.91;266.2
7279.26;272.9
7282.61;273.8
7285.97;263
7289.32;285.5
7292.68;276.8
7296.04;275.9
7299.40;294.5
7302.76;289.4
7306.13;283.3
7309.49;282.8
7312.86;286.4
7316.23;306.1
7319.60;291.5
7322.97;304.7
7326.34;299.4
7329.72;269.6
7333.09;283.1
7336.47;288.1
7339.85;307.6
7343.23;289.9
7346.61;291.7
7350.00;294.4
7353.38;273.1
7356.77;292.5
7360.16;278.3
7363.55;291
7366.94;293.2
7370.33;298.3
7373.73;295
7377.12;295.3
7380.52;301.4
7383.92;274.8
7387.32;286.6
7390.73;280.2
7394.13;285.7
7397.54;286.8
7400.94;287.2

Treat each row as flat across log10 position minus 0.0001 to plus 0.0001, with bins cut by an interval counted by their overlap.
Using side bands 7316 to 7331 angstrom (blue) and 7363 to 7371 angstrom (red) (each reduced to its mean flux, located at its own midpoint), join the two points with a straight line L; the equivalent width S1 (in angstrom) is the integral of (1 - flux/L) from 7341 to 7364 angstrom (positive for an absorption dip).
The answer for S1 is 0.51 angstrom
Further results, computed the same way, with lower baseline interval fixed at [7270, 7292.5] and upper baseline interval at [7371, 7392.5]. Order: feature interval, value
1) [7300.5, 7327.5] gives -1.43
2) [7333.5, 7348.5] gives -0.58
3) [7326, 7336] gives -0.06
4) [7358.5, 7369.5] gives -0.08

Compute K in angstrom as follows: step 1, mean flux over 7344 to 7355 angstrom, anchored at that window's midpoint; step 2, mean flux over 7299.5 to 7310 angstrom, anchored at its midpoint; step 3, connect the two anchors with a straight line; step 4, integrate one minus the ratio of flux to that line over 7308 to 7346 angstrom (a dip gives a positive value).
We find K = -0.65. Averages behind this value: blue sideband 287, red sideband 287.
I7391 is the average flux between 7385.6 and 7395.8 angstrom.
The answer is 284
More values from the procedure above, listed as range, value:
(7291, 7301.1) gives 282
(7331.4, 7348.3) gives 292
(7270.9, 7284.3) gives 272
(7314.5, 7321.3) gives 299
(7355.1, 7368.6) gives 289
